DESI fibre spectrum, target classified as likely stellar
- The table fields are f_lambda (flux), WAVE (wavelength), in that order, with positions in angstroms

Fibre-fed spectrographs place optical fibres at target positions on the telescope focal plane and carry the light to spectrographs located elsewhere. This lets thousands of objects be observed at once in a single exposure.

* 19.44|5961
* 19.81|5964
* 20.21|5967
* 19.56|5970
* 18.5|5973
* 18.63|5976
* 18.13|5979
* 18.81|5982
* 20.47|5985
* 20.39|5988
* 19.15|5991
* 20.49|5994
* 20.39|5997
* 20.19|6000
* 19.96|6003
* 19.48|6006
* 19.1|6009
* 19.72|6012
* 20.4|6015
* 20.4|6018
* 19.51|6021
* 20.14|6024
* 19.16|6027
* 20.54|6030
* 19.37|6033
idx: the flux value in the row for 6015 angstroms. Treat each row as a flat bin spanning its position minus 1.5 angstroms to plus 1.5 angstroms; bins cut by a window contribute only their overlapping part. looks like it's 20.4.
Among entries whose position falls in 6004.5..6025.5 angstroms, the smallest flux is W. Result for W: 19.1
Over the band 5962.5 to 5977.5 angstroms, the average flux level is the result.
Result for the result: 19.3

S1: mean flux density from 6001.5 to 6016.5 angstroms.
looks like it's 19.7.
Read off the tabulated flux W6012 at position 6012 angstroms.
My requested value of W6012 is 19.72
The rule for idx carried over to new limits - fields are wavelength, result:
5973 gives 18.5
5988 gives 20.39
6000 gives 20.19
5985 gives 20.47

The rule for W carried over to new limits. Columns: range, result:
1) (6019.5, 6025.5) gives 19.51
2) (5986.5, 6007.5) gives 19.15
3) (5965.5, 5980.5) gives 18.13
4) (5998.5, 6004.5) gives 19.96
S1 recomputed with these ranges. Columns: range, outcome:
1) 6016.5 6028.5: 19.8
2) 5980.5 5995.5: 19.9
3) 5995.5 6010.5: 19.8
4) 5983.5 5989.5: 20.4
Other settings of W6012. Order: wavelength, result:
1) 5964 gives 19.81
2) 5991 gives 19.15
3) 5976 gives 18.63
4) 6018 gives 20.4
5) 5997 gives 20.39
